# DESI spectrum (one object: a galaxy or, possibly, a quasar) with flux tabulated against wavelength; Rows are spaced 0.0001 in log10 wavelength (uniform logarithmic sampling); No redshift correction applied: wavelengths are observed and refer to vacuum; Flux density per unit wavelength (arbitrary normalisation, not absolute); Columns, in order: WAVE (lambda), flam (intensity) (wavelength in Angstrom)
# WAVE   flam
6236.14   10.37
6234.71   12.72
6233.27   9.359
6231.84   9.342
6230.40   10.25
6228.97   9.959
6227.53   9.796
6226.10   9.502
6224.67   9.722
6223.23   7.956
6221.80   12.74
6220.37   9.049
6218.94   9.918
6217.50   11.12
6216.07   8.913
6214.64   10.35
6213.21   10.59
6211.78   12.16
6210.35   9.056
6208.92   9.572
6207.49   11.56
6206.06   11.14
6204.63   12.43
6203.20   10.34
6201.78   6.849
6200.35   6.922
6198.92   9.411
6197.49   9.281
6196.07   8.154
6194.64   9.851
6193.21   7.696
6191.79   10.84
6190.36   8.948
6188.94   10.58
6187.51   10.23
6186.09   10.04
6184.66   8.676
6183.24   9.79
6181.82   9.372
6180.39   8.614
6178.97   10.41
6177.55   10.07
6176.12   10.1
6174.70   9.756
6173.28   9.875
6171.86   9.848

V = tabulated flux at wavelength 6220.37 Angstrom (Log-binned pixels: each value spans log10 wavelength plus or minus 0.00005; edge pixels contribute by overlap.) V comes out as 9.049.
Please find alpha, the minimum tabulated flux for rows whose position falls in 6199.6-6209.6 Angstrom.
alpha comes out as 6.849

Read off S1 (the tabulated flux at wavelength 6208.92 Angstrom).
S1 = 9.572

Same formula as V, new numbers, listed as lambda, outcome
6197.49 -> 9.281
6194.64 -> 9.851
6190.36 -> 8.948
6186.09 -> 10.04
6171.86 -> 9.848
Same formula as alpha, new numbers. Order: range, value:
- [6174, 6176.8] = 9.756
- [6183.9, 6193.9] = 7.696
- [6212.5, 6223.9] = 7.956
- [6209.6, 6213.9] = 9.056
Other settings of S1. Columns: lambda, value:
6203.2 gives 10.34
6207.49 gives 11.56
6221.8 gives 12.74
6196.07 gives 8.154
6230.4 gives 10.25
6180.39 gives 8.614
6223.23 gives 7.956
